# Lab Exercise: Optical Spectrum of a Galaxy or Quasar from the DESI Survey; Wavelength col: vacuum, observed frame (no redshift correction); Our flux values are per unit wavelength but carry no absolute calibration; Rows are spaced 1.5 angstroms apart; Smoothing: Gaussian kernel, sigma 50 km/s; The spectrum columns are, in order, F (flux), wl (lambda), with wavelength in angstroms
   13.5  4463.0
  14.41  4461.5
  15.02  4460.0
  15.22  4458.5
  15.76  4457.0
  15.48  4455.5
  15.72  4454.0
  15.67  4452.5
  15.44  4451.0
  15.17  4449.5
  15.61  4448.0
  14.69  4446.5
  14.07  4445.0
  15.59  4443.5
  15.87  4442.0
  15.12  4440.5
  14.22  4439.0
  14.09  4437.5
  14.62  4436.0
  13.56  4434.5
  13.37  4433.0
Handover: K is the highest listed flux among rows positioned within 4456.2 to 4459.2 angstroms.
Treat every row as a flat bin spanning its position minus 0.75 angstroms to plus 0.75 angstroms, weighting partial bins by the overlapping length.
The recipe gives 15.76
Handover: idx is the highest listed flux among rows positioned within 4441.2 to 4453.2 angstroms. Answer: 15.87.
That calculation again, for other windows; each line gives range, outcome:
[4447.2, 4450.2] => 15.61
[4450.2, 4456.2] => 15.72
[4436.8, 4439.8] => 14.22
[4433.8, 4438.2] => 14.62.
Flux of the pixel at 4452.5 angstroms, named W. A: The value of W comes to 15.67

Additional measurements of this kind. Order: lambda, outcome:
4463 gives 13.5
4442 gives 15.87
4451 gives 15.44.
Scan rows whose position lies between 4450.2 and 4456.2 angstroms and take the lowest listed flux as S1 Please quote 15.44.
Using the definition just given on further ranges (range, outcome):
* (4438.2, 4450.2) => 14.07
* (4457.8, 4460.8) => 15.02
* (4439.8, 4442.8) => 15.12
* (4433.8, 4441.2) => 13.56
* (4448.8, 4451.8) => 15.17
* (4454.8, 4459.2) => 15.22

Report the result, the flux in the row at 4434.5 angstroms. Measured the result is 13.56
